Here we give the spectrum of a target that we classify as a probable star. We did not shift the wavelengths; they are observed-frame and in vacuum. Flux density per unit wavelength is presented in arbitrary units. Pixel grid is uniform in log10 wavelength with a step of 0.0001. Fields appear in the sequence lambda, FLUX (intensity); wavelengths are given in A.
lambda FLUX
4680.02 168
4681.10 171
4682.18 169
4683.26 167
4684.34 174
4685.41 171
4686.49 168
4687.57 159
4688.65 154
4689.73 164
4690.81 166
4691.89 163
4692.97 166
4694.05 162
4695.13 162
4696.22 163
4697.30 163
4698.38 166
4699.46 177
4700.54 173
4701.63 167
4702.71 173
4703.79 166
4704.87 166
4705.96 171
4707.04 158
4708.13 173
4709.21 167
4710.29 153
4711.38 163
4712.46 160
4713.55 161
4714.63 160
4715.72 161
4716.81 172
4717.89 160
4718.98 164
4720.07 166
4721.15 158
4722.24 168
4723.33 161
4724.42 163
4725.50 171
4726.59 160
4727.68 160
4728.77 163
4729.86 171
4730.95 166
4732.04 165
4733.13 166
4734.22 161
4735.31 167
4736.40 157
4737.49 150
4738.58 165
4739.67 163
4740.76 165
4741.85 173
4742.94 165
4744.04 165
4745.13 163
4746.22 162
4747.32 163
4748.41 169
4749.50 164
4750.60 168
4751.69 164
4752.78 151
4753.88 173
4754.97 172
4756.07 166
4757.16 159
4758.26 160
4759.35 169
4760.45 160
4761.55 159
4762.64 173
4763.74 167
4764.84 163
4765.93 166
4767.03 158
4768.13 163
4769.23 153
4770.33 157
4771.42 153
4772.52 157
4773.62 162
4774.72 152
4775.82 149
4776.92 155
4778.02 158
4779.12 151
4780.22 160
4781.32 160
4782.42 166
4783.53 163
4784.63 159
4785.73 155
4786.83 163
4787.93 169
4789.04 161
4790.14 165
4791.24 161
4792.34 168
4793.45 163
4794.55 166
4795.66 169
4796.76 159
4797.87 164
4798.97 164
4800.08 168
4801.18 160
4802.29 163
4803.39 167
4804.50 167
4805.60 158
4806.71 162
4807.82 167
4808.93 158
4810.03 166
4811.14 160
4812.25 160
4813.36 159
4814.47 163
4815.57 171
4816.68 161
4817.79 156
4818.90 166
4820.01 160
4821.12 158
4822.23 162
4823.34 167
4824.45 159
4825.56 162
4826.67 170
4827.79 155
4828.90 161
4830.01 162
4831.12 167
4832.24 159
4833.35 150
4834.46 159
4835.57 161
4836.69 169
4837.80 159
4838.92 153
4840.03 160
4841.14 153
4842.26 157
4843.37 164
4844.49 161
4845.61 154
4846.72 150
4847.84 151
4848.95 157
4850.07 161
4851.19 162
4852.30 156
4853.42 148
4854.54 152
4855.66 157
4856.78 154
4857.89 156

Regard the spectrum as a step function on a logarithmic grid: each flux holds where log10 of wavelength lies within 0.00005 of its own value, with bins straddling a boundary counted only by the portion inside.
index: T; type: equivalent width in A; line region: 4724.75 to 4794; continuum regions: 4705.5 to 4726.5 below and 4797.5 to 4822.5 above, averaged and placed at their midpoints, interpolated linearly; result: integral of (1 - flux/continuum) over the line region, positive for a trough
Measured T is 0.4 A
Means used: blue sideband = 164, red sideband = 163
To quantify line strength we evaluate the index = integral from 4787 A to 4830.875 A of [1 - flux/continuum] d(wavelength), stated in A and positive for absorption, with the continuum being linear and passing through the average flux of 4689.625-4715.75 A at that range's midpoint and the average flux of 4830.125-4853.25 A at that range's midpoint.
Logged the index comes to -0.9 A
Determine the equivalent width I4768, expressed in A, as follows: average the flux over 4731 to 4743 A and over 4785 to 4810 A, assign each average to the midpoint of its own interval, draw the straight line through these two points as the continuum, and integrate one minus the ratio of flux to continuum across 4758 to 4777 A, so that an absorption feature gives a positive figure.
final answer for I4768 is 0.4 A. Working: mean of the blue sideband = 164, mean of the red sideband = 164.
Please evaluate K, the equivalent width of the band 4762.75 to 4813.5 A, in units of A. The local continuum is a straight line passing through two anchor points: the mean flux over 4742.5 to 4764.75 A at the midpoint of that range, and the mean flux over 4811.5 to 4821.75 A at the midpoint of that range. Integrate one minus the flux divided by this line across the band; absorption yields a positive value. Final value 0.5 A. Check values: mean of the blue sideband 165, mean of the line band 161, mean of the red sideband 162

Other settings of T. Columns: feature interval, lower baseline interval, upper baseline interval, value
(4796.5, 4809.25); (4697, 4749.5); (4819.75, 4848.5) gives -0.2 A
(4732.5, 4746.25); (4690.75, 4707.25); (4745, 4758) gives 0.1 A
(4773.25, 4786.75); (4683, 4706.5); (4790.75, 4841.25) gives 0.5 A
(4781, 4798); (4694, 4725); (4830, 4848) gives -0.3 A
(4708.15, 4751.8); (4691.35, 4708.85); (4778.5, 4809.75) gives 0.5 A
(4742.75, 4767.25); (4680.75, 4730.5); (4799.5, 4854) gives -0.2 A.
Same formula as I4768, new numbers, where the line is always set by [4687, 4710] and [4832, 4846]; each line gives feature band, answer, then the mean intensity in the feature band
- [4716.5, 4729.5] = 0.04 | 164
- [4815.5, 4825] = -0.14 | 162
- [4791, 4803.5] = -0.29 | 164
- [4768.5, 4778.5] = 0.40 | 155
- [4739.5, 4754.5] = -0.17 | 165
